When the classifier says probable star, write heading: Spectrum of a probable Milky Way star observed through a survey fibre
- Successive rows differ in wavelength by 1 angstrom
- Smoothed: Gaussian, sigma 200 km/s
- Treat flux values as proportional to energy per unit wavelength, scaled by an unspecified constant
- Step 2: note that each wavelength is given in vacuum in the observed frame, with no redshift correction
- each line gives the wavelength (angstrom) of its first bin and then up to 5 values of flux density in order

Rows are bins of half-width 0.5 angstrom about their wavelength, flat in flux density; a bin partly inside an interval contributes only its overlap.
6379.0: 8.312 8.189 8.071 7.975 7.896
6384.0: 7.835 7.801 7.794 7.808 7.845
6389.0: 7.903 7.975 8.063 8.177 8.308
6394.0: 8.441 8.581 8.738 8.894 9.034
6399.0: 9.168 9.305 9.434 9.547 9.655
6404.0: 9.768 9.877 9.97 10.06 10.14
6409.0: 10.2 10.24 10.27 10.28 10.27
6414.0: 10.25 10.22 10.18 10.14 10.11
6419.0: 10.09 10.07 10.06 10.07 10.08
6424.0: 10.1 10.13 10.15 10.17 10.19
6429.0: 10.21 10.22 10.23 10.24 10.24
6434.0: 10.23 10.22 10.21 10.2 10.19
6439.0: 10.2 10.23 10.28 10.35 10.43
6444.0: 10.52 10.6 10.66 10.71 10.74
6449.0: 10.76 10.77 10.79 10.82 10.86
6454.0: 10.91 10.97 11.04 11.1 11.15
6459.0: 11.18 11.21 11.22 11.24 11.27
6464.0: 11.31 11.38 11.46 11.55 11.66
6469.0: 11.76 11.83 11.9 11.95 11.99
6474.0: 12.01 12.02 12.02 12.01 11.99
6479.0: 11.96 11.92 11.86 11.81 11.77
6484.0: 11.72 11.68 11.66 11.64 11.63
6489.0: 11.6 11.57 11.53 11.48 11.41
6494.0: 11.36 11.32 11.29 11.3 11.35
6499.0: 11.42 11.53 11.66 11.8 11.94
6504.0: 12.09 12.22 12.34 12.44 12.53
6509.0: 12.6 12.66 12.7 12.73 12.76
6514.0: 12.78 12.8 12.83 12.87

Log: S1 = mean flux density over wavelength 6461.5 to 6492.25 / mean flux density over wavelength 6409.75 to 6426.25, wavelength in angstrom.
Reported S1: 1.15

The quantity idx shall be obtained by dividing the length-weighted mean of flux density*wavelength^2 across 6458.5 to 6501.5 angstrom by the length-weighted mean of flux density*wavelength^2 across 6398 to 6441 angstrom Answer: 1.18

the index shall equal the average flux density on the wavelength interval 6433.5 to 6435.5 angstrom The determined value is 10.2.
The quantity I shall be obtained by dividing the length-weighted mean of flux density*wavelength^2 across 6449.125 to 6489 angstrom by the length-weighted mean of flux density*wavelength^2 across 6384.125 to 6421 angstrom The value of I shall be 1.26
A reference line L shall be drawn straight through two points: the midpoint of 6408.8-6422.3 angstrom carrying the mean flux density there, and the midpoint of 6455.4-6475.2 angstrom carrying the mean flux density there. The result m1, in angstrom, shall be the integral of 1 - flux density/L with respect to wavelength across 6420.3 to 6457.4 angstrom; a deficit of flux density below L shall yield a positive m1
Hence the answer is 1.3 angstrom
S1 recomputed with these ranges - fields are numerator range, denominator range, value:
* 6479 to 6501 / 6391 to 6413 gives 1.23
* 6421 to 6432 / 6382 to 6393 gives 1.28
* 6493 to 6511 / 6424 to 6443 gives 1.16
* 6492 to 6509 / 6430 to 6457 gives 1.12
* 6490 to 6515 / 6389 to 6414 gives 1.28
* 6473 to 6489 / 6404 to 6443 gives 1.16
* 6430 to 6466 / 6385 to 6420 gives 1.15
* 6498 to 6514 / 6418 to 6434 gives 1.20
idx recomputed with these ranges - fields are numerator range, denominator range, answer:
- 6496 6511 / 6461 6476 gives 1.04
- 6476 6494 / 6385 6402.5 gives 1.42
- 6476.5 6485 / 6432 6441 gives 1.18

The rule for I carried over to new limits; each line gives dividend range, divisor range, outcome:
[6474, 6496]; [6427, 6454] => 1.14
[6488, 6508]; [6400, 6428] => 1.19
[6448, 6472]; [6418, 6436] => 1.12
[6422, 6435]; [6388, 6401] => 1.20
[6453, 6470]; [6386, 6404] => 1.33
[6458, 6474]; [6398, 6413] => 1.19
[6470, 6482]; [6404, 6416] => 1.20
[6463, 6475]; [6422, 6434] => 1.16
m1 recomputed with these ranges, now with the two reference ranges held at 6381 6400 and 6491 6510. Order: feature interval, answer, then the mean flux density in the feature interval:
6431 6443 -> -0.60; 10.2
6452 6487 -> -2.46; 11.6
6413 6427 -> -1.41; 10.1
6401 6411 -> -1.34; 9.93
